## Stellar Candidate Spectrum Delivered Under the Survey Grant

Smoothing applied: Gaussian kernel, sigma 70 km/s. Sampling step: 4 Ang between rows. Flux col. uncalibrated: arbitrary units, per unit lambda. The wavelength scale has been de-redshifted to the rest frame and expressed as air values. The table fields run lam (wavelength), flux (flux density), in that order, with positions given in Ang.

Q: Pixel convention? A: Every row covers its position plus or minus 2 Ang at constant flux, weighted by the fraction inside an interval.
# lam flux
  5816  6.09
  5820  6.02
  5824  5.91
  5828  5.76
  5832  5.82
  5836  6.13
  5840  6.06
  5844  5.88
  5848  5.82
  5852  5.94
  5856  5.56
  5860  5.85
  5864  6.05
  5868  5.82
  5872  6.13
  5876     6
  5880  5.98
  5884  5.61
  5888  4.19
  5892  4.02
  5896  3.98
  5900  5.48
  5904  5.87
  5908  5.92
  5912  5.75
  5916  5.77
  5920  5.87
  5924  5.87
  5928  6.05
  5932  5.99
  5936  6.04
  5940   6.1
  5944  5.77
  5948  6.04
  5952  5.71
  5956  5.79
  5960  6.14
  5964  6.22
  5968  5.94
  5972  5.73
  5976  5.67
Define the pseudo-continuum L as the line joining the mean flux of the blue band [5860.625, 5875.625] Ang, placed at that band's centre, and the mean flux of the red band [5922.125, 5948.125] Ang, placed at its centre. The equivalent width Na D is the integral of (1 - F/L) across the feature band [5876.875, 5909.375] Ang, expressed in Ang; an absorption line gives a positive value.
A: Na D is 4.5 Ang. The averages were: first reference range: 5.99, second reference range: 5.98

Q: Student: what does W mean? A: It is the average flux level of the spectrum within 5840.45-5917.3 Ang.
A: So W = 5.57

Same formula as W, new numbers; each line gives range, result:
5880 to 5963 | 5.61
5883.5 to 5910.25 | 4.98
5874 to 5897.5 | 4.98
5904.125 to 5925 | 5.84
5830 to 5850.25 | 5.94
